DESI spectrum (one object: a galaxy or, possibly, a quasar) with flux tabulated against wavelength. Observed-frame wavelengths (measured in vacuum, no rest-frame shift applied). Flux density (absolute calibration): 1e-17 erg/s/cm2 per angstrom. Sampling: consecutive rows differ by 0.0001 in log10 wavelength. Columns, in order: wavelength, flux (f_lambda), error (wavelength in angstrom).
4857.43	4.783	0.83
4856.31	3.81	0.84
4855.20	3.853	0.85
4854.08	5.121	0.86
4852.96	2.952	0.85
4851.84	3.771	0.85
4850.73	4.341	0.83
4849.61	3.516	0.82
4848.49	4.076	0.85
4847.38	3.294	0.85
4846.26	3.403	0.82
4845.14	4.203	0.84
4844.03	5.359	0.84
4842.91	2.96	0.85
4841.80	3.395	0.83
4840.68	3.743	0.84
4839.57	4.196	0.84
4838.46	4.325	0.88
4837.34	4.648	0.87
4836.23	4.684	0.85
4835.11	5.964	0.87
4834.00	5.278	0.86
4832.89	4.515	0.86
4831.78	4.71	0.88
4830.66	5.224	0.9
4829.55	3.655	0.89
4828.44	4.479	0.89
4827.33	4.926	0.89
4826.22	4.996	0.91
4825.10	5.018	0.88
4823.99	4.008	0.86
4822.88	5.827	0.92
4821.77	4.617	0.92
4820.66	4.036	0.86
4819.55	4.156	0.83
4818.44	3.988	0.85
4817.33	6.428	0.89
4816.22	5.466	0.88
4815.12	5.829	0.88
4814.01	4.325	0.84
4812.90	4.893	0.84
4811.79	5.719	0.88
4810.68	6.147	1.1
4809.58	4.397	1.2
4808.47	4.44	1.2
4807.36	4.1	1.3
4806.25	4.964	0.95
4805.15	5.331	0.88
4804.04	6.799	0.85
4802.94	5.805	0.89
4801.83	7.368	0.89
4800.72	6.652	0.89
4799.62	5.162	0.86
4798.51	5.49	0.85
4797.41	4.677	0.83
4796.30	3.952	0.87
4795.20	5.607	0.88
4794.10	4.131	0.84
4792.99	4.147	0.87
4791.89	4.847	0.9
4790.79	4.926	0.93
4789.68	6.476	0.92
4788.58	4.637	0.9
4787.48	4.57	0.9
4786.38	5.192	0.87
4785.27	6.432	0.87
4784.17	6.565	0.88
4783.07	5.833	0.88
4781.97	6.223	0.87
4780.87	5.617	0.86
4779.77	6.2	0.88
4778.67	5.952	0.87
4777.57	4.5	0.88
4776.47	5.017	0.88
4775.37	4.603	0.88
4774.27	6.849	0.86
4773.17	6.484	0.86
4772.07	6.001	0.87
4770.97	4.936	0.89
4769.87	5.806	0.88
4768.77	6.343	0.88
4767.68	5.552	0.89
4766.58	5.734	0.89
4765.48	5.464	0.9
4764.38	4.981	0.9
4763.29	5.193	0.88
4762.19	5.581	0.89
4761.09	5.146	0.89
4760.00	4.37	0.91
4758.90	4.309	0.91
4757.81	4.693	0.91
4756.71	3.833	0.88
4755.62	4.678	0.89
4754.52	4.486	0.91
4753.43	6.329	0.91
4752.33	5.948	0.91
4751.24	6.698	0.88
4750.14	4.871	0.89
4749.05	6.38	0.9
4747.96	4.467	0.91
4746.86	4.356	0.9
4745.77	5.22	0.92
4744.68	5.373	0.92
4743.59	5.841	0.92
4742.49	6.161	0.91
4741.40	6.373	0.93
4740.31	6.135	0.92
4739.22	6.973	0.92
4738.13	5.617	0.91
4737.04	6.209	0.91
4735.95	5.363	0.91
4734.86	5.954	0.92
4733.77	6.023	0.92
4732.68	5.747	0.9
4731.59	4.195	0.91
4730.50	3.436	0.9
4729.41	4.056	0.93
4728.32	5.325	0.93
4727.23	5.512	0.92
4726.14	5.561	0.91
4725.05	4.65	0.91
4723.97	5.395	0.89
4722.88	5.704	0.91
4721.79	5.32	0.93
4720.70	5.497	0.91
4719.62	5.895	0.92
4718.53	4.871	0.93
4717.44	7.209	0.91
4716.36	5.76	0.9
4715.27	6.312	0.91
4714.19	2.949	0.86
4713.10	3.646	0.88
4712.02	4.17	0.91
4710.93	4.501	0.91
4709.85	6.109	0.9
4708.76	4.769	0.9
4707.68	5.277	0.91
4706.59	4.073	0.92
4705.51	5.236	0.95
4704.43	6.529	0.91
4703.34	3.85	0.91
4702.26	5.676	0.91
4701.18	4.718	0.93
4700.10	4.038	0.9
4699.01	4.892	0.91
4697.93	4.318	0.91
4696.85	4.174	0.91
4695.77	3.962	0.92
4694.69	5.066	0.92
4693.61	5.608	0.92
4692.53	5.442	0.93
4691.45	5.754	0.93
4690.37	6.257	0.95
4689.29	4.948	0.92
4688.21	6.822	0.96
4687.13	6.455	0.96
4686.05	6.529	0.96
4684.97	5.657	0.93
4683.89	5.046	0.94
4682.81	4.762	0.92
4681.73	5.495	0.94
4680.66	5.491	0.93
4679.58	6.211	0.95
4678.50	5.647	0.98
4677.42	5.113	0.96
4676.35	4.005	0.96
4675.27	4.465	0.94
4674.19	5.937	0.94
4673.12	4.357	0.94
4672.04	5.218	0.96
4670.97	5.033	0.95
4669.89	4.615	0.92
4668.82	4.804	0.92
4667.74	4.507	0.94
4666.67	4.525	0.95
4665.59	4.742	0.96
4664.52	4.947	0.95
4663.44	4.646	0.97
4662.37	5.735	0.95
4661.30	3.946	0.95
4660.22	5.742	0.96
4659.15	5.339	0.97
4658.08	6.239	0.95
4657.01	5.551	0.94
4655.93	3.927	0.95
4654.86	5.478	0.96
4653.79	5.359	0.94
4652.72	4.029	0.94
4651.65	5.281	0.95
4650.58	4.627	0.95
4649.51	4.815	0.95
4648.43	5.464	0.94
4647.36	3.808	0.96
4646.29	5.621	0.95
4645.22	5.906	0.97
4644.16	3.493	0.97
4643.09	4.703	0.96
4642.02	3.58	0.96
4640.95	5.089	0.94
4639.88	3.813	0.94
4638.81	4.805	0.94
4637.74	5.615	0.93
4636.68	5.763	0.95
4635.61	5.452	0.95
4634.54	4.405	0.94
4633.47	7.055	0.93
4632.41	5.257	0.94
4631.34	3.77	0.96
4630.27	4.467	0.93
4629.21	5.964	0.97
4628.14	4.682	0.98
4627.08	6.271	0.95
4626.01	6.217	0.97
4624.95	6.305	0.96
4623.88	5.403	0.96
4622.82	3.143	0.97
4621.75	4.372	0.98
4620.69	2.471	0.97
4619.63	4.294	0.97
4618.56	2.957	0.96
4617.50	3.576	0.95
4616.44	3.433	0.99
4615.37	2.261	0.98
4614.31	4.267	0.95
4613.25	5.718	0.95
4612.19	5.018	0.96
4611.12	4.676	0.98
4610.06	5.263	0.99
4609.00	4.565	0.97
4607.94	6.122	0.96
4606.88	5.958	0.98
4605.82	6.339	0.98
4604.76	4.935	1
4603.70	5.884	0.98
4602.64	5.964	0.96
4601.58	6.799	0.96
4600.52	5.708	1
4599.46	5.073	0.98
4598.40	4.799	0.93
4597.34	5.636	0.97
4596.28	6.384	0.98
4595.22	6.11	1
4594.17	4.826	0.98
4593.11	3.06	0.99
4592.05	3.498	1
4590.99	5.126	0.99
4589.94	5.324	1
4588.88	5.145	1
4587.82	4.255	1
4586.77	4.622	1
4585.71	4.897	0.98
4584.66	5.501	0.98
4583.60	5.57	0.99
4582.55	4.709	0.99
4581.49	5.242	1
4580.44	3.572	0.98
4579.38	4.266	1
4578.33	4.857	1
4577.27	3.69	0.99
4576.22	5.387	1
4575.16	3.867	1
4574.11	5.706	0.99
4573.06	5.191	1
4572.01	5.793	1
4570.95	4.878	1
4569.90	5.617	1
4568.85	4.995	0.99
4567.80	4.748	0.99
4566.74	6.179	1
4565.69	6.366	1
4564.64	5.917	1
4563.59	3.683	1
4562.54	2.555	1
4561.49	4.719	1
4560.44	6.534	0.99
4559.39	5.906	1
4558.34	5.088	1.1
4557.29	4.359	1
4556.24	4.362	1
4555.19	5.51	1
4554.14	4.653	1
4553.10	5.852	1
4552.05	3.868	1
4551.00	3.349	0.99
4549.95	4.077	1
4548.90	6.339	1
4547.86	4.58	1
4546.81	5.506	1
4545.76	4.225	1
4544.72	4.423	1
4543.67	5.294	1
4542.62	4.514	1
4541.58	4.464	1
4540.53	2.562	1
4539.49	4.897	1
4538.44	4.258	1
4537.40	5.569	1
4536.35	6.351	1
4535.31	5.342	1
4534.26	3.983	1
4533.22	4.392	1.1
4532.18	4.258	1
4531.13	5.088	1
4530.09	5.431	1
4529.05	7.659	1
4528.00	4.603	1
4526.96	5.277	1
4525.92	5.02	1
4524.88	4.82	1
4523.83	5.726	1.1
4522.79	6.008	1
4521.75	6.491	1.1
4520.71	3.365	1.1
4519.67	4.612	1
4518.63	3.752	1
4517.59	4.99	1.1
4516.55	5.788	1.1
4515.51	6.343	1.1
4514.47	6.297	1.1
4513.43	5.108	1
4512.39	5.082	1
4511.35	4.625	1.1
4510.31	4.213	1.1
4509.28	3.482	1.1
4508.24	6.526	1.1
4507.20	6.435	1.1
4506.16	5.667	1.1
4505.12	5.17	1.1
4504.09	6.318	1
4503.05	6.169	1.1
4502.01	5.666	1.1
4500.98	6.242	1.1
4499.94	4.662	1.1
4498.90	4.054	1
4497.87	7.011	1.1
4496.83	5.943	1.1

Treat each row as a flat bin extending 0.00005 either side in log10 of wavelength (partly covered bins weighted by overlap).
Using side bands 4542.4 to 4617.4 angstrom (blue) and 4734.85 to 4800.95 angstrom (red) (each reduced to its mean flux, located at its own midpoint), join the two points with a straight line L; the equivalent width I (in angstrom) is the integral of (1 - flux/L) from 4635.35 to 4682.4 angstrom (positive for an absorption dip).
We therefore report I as 1.74 angstrom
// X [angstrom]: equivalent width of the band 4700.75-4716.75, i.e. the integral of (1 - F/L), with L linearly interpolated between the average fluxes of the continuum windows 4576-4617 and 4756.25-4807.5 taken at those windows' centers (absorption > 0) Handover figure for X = 1.0 angstrom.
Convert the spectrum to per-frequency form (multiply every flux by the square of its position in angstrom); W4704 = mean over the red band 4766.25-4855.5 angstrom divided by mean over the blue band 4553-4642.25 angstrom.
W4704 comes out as 1.10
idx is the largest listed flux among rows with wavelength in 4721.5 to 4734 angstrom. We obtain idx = 6.023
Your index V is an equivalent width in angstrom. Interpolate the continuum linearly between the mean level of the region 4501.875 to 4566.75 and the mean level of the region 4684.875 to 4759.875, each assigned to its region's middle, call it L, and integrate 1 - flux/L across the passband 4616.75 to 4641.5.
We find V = 1.7 angstrom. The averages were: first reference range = 5.06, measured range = 4.82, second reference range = 5.27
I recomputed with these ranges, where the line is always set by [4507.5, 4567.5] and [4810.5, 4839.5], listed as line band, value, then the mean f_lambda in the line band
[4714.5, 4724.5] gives -1.6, 5.71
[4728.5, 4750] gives -2.3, 5.46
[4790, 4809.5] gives -1.2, 5.19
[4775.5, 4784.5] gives -1.4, 5.67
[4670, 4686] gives -0.8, 5.2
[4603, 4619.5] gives 0.8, 4.73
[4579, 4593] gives 0.8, 4.7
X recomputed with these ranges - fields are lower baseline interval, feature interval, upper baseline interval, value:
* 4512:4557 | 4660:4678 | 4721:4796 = 1.37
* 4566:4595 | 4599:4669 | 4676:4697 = 2.97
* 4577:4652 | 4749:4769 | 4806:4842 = -1.83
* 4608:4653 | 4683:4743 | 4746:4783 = -1.96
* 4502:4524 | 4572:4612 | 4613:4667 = -0.88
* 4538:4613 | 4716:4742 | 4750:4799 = -1.38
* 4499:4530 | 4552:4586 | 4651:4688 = 1.96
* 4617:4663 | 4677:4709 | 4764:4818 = -1.16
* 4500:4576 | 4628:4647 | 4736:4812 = 1.00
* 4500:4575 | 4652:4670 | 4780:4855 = 0.14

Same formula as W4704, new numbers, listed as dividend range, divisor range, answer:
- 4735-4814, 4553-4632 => 1.19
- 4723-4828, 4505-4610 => 1.15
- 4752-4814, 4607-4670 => 1.18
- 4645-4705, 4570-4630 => 1.07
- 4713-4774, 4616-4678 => 1.16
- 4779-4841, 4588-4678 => 1.12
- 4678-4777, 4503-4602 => 1.14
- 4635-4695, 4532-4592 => 1.11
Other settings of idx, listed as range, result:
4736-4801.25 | 6.973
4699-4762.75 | 7.209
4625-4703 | 7.055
